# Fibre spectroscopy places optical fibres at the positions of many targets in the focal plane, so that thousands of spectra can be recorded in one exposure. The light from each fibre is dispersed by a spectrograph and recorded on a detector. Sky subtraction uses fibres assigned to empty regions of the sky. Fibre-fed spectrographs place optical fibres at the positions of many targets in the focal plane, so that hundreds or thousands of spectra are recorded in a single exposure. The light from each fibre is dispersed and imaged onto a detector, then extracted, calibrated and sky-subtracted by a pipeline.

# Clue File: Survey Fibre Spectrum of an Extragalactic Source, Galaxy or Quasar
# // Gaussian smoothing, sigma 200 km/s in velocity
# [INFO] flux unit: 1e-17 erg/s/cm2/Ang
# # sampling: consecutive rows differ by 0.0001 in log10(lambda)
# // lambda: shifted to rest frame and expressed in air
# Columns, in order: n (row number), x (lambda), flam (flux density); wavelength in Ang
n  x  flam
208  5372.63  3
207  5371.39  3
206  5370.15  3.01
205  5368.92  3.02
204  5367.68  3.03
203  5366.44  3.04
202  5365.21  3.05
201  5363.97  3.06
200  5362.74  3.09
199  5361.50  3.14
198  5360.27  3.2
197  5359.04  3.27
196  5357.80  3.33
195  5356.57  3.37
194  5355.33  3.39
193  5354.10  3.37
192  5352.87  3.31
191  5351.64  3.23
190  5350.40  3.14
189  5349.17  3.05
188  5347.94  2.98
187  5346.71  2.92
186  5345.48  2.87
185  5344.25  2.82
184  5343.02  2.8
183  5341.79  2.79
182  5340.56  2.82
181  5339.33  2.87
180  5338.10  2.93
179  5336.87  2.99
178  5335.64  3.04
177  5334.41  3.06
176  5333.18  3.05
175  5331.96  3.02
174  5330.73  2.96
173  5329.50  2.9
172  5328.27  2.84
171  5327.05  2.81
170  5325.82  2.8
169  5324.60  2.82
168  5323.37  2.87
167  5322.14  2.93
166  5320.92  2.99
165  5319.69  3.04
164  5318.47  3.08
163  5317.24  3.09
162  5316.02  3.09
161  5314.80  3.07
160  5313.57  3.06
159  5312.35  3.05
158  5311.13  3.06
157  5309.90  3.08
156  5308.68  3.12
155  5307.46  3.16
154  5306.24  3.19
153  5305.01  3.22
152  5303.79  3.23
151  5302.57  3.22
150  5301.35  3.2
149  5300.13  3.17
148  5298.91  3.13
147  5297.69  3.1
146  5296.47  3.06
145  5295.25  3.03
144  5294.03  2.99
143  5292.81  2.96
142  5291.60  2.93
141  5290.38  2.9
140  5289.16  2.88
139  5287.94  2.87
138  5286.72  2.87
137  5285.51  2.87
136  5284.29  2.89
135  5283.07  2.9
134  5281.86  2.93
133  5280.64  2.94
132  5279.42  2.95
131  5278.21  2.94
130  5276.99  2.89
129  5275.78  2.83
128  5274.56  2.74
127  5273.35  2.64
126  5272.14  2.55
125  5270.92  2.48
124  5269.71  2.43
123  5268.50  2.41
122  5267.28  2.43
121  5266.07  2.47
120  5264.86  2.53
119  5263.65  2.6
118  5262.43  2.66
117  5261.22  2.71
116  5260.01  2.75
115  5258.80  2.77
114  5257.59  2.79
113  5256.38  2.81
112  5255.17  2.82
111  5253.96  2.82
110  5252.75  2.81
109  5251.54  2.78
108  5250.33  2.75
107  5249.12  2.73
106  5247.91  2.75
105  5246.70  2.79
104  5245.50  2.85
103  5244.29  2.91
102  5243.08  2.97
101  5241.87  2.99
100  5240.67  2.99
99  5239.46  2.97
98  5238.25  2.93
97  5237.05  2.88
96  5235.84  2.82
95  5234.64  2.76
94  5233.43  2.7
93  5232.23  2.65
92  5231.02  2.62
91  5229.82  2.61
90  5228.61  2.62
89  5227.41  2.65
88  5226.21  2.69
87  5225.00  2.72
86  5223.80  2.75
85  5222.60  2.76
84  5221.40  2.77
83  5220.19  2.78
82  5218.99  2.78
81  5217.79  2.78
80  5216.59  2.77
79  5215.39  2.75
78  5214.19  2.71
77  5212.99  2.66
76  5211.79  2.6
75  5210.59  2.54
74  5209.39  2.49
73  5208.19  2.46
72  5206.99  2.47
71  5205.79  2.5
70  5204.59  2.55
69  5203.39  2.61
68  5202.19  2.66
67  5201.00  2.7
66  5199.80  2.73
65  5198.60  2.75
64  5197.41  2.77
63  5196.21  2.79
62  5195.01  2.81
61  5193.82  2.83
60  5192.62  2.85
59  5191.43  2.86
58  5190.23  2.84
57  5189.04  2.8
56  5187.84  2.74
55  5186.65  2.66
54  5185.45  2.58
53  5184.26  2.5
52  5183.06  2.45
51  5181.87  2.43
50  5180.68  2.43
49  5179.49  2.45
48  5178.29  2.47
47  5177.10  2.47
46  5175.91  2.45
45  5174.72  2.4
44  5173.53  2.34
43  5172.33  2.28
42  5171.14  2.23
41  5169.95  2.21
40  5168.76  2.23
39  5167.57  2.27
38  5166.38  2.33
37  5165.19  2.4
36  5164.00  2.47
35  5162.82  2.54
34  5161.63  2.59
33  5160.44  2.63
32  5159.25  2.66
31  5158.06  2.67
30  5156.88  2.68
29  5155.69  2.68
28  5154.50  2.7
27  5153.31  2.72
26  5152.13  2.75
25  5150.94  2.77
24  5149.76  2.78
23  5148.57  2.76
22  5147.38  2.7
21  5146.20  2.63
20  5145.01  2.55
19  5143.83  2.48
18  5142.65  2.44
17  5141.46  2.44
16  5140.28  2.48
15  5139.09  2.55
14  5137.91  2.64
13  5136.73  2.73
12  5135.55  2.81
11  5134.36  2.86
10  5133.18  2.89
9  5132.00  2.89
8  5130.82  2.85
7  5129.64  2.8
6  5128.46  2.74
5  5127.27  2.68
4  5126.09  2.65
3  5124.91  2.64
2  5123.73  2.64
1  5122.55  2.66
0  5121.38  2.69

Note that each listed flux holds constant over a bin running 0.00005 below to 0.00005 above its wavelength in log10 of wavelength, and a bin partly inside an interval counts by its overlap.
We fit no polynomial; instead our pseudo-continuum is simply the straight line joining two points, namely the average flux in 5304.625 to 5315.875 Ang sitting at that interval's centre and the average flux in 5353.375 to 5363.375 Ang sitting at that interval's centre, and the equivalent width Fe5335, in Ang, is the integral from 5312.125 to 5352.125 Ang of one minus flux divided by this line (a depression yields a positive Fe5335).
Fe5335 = 2.8 Ang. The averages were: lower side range 3.11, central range 2.96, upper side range 3.27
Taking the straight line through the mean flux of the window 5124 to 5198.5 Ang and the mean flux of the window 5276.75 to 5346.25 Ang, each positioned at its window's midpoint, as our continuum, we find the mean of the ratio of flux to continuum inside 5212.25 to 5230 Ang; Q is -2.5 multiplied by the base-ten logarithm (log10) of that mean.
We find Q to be 0.015 mag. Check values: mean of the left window 2.61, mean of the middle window 2.72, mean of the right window 2.98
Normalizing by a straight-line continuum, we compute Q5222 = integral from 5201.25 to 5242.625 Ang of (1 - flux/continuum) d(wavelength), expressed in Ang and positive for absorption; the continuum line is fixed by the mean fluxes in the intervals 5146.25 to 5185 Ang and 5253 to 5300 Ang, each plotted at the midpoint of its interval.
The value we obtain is -0.7 Ang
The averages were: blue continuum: 2.52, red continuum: 2.8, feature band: 2.71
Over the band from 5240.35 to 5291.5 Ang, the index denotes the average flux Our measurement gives 2.77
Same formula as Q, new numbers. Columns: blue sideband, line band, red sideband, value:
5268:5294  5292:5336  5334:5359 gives -0.04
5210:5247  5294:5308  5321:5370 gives -0.08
